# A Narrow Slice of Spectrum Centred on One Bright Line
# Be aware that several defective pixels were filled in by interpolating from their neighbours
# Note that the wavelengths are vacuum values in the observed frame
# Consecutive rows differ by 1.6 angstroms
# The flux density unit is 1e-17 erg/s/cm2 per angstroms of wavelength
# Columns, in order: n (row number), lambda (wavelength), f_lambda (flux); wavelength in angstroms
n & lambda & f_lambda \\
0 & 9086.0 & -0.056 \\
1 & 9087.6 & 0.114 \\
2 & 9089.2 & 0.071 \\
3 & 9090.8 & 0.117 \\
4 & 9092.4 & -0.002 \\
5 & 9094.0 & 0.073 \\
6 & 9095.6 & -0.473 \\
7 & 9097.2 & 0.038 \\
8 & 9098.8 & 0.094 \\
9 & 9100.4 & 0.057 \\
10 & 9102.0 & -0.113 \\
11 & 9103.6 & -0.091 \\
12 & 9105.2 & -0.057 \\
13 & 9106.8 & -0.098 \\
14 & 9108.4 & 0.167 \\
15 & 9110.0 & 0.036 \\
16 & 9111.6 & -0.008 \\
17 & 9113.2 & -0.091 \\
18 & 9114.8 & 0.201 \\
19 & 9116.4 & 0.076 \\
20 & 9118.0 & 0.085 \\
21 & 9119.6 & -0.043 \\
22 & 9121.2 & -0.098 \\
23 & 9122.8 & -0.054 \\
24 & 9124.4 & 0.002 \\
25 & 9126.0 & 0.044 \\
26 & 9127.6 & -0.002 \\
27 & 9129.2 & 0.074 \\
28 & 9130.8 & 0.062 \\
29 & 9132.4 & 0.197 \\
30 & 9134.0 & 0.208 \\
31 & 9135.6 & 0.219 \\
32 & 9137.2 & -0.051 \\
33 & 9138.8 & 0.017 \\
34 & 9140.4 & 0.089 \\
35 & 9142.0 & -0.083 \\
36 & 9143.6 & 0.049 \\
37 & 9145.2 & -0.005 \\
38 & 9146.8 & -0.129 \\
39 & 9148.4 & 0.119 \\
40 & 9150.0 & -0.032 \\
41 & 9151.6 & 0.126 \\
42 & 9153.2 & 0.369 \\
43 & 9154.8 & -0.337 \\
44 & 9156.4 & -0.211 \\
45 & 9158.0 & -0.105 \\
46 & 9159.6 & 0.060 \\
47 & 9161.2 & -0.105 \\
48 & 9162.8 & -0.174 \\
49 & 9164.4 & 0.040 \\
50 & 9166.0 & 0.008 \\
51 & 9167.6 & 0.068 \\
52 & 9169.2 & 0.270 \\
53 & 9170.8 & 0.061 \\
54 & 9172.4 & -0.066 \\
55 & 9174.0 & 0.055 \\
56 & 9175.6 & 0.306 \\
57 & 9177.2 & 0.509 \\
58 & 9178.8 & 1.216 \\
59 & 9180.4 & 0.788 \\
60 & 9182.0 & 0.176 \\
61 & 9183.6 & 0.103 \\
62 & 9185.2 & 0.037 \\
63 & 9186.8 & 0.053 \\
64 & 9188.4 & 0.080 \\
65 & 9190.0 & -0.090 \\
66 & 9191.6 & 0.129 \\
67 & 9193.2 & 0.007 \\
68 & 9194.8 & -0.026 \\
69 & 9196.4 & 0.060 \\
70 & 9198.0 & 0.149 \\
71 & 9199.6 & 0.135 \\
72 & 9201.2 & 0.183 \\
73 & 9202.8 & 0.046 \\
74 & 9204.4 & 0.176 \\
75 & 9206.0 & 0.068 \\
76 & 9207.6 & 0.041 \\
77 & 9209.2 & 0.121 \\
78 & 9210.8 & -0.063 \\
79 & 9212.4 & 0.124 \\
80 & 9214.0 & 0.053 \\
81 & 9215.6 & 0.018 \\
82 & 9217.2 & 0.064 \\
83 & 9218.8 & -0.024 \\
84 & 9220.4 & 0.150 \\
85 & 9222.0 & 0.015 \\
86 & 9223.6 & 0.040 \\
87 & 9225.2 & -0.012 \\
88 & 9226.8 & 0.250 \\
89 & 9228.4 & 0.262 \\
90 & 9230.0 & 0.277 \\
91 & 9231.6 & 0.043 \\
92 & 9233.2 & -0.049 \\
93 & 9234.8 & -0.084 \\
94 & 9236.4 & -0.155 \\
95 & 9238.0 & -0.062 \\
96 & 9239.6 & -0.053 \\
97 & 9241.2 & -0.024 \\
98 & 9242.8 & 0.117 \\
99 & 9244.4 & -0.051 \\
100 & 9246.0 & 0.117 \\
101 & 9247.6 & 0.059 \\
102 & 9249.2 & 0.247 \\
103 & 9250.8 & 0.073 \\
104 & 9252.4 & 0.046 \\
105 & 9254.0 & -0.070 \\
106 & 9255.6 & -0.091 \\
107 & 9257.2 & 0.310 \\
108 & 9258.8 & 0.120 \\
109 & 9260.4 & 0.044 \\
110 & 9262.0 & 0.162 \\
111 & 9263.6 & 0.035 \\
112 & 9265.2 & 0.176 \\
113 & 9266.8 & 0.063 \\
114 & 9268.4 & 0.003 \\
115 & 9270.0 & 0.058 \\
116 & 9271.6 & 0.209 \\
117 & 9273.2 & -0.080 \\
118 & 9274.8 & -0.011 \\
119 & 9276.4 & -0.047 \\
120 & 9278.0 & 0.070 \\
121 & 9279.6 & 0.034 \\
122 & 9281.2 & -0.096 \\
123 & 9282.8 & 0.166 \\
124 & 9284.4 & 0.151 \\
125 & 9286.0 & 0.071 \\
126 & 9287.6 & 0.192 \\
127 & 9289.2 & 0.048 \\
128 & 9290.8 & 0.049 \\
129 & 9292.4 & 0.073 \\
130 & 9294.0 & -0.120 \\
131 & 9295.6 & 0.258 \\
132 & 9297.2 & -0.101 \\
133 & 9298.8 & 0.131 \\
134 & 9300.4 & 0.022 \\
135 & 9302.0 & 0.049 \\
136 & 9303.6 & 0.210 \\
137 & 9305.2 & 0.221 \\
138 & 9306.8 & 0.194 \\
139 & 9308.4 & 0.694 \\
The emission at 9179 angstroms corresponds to H-beta 4861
